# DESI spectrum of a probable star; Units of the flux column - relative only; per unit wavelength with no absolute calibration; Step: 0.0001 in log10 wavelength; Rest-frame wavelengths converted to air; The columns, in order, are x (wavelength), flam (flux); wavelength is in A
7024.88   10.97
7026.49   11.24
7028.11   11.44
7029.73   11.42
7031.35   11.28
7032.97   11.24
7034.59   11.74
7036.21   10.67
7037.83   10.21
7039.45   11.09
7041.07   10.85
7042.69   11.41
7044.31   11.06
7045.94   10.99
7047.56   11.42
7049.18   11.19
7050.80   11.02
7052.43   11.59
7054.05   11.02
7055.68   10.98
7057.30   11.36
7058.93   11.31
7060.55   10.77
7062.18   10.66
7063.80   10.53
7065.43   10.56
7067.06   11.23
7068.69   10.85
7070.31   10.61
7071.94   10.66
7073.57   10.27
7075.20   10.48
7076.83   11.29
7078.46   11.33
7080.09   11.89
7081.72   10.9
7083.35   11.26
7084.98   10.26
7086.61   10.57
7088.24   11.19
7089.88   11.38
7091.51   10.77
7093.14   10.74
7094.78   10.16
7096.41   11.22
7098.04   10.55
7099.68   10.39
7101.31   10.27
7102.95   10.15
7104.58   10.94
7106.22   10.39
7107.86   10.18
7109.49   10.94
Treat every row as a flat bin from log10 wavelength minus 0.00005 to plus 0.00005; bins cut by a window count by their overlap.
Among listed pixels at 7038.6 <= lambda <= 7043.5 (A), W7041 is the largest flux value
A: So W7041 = 11.41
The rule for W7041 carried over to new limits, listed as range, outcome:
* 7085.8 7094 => 11.38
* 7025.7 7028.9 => 11.44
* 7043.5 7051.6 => 11.42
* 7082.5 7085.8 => 11.26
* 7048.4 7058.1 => 11.59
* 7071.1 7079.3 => 11.33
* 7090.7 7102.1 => 11.22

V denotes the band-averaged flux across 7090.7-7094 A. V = 10.7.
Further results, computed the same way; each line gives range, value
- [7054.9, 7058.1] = 11.2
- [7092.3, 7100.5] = 10.6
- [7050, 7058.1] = 11.2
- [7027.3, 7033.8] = 11.3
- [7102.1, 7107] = 10.5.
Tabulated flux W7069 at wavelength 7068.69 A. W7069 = 10.85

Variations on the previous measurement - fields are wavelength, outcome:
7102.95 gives 10.15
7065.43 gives 10.56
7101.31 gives 10.27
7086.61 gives 10.57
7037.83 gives 10.21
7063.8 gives 10.53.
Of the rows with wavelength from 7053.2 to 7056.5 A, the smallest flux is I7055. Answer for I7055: 10.98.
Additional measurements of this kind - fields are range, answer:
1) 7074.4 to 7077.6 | 10.48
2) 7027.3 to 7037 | 10.67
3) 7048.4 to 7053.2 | 11.02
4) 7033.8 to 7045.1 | 10.21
